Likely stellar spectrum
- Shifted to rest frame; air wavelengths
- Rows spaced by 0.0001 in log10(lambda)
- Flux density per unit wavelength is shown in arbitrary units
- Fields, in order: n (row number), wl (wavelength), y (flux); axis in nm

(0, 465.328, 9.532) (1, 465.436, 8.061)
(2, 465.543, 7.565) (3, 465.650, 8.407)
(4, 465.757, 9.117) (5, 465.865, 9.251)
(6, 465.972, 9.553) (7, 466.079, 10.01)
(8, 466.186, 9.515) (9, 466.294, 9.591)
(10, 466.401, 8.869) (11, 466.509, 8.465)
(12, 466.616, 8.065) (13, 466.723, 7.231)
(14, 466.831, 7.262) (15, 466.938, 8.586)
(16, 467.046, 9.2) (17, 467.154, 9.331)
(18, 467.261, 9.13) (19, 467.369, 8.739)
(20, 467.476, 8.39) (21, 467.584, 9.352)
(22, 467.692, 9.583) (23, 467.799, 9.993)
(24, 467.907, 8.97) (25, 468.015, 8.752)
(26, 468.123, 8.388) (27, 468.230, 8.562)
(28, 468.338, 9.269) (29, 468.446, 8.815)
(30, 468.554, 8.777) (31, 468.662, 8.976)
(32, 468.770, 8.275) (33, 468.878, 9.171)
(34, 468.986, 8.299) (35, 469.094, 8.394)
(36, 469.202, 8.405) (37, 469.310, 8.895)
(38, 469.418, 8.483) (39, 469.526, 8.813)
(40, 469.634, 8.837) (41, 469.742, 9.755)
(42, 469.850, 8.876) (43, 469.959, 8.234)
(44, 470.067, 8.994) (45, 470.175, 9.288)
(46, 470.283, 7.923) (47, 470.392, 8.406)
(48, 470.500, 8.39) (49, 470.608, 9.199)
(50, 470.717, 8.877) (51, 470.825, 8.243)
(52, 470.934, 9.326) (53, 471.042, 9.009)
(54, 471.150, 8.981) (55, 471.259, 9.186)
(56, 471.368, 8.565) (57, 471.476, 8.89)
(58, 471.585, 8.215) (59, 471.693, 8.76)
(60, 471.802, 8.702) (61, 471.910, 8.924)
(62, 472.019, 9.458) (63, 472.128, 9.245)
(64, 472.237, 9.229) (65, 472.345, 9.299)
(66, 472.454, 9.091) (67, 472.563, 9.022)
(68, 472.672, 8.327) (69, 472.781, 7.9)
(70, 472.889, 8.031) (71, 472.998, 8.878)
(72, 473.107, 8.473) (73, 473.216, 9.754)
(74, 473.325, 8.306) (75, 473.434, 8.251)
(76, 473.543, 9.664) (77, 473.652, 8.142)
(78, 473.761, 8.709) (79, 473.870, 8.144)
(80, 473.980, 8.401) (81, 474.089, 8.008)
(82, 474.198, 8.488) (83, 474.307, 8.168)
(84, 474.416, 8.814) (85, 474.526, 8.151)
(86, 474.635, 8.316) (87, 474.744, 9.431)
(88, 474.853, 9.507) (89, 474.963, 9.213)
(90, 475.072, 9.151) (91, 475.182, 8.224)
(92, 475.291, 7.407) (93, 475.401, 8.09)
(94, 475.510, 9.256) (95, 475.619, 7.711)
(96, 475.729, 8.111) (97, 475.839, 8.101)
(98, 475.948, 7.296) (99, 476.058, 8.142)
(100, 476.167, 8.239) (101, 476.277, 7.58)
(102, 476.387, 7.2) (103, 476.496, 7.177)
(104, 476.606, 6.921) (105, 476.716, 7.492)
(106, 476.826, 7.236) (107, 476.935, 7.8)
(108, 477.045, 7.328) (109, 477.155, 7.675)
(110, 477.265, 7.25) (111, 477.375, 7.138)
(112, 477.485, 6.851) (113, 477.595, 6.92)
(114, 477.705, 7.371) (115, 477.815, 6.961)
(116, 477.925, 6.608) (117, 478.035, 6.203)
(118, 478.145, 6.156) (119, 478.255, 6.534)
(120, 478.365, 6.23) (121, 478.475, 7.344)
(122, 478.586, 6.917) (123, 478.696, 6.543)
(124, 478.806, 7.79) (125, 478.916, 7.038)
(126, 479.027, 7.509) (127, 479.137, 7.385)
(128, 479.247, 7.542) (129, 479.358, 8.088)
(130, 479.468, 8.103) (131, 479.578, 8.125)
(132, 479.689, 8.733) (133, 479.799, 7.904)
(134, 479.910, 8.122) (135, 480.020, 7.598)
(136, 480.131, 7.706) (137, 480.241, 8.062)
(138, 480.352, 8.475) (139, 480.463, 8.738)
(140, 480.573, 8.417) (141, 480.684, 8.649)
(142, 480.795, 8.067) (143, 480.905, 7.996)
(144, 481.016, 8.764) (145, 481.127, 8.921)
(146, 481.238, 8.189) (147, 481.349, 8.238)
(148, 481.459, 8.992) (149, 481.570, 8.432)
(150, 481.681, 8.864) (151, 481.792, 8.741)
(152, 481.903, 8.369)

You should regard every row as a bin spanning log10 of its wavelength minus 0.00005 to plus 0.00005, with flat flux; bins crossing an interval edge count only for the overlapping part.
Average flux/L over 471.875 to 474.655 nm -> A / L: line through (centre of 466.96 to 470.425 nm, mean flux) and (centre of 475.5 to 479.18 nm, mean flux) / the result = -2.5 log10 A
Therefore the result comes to -0.084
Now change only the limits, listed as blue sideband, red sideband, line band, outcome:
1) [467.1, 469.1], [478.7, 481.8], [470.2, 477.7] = 0.03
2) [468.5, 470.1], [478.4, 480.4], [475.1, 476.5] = 0.02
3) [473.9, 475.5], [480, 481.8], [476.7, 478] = 0.18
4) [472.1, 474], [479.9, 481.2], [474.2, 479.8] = 0.11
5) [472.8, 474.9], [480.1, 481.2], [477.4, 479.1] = 0.23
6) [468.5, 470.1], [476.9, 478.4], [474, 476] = -0.12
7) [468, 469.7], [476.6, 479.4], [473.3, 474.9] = -0.10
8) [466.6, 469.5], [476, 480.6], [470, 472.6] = -0.07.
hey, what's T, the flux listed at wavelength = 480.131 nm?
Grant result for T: 7.706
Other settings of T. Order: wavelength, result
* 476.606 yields 6.921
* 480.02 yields 7.598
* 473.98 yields 8.401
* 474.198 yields 8.488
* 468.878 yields 9.171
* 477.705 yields 7.371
